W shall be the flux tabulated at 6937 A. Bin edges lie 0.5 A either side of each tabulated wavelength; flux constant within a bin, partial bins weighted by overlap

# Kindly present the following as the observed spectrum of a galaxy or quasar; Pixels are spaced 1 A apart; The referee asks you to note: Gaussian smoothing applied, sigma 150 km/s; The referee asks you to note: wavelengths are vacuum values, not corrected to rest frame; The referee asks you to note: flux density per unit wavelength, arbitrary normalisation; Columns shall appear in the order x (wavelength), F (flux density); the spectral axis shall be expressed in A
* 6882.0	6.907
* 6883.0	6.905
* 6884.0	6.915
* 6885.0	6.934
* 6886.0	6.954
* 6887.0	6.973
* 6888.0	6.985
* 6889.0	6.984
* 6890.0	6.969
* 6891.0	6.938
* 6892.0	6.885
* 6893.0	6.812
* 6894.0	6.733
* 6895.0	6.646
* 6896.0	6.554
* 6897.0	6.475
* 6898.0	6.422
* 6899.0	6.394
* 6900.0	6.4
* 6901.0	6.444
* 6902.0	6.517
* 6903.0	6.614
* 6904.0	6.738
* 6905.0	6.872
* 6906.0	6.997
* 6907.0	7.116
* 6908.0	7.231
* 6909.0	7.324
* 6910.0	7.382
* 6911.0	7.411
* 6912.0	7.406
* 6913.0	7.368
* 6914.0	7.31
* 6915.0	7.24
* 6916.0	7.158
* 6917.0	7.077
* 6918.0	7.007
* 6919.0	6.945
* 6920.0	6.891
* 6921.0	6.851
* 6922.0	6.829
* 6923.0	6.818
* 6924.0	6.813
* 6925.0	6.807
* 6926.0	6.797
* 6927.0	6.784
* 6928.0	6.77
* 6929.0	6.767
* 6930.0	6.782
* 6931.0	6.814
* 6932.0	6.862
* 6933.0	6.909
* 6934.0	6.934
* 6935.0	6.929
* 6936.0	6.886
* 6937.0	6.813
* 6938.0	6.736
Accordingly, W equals 6.813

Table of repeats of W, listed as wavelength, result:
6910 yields 7.382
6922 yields 6.829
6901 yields 6.444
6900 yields 6.4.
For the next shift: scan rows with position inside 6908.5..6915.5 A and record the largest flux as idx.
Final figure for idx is 7.411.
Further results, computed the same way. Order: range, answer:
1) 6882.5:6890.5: 6.985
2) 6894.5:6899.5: 6.646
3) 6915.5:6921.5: 7.158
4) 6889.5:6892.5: 6.969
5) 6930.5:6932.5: 6.862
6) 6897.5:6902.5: 6.517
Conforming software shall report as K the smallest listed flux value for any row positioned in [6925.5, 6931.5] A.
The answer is 6.767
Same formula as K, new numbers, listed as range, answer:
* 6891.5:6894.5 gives 6.733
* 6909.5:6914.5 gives 7.31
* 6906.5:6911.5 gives 7.116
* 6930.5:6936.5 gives 6.814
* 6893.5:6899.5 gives 6.394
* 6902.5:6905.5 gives 6.614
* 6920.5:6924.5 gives 6.813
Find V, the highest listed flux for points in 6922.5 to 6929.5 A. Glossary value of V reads 6.818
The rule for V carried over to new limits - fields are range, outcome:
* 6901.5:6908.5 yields 7.231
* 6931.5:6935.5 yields 6.934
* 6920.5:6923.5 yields 6.851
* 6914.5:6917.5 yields 7.24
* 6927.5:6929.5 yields 6.77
